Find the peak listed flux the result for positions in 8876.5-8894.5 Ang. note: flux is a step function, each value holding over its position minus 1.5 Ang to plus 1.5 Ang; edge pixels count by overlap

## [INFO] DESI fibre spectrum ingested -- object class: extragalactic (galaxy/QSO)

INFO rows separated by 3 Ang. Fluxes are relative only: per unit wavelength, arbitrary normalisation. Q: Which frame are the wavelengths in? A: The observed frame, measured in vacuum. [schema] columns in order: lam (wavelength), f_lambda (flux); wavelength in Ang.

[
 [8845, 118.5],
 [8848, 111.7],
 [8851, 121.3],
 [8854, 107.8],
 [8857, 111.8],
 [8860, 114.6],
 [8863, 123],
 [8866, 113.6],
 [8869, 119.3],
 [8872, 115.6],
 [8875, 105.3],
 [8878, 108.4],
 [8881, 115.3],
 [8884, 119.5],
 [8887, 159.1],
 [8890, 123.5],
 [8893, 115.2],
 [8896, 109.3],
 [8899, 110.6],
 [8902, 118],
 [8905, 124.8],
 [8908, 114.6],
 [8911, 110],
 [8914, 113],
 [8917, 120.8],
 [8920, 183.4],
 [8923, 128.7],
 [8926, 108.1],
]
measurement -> 159.1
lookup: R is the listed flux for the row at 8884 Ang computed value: 119.5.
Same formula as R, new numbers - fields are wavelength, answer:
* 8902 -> 118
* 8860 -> 114.6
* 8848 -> 111.7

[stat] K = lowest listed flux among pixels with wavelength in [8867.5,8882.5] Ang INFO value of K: 105.3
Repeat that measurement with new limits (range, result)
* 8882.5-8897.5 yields 109.3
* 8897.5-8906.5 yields 110.6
